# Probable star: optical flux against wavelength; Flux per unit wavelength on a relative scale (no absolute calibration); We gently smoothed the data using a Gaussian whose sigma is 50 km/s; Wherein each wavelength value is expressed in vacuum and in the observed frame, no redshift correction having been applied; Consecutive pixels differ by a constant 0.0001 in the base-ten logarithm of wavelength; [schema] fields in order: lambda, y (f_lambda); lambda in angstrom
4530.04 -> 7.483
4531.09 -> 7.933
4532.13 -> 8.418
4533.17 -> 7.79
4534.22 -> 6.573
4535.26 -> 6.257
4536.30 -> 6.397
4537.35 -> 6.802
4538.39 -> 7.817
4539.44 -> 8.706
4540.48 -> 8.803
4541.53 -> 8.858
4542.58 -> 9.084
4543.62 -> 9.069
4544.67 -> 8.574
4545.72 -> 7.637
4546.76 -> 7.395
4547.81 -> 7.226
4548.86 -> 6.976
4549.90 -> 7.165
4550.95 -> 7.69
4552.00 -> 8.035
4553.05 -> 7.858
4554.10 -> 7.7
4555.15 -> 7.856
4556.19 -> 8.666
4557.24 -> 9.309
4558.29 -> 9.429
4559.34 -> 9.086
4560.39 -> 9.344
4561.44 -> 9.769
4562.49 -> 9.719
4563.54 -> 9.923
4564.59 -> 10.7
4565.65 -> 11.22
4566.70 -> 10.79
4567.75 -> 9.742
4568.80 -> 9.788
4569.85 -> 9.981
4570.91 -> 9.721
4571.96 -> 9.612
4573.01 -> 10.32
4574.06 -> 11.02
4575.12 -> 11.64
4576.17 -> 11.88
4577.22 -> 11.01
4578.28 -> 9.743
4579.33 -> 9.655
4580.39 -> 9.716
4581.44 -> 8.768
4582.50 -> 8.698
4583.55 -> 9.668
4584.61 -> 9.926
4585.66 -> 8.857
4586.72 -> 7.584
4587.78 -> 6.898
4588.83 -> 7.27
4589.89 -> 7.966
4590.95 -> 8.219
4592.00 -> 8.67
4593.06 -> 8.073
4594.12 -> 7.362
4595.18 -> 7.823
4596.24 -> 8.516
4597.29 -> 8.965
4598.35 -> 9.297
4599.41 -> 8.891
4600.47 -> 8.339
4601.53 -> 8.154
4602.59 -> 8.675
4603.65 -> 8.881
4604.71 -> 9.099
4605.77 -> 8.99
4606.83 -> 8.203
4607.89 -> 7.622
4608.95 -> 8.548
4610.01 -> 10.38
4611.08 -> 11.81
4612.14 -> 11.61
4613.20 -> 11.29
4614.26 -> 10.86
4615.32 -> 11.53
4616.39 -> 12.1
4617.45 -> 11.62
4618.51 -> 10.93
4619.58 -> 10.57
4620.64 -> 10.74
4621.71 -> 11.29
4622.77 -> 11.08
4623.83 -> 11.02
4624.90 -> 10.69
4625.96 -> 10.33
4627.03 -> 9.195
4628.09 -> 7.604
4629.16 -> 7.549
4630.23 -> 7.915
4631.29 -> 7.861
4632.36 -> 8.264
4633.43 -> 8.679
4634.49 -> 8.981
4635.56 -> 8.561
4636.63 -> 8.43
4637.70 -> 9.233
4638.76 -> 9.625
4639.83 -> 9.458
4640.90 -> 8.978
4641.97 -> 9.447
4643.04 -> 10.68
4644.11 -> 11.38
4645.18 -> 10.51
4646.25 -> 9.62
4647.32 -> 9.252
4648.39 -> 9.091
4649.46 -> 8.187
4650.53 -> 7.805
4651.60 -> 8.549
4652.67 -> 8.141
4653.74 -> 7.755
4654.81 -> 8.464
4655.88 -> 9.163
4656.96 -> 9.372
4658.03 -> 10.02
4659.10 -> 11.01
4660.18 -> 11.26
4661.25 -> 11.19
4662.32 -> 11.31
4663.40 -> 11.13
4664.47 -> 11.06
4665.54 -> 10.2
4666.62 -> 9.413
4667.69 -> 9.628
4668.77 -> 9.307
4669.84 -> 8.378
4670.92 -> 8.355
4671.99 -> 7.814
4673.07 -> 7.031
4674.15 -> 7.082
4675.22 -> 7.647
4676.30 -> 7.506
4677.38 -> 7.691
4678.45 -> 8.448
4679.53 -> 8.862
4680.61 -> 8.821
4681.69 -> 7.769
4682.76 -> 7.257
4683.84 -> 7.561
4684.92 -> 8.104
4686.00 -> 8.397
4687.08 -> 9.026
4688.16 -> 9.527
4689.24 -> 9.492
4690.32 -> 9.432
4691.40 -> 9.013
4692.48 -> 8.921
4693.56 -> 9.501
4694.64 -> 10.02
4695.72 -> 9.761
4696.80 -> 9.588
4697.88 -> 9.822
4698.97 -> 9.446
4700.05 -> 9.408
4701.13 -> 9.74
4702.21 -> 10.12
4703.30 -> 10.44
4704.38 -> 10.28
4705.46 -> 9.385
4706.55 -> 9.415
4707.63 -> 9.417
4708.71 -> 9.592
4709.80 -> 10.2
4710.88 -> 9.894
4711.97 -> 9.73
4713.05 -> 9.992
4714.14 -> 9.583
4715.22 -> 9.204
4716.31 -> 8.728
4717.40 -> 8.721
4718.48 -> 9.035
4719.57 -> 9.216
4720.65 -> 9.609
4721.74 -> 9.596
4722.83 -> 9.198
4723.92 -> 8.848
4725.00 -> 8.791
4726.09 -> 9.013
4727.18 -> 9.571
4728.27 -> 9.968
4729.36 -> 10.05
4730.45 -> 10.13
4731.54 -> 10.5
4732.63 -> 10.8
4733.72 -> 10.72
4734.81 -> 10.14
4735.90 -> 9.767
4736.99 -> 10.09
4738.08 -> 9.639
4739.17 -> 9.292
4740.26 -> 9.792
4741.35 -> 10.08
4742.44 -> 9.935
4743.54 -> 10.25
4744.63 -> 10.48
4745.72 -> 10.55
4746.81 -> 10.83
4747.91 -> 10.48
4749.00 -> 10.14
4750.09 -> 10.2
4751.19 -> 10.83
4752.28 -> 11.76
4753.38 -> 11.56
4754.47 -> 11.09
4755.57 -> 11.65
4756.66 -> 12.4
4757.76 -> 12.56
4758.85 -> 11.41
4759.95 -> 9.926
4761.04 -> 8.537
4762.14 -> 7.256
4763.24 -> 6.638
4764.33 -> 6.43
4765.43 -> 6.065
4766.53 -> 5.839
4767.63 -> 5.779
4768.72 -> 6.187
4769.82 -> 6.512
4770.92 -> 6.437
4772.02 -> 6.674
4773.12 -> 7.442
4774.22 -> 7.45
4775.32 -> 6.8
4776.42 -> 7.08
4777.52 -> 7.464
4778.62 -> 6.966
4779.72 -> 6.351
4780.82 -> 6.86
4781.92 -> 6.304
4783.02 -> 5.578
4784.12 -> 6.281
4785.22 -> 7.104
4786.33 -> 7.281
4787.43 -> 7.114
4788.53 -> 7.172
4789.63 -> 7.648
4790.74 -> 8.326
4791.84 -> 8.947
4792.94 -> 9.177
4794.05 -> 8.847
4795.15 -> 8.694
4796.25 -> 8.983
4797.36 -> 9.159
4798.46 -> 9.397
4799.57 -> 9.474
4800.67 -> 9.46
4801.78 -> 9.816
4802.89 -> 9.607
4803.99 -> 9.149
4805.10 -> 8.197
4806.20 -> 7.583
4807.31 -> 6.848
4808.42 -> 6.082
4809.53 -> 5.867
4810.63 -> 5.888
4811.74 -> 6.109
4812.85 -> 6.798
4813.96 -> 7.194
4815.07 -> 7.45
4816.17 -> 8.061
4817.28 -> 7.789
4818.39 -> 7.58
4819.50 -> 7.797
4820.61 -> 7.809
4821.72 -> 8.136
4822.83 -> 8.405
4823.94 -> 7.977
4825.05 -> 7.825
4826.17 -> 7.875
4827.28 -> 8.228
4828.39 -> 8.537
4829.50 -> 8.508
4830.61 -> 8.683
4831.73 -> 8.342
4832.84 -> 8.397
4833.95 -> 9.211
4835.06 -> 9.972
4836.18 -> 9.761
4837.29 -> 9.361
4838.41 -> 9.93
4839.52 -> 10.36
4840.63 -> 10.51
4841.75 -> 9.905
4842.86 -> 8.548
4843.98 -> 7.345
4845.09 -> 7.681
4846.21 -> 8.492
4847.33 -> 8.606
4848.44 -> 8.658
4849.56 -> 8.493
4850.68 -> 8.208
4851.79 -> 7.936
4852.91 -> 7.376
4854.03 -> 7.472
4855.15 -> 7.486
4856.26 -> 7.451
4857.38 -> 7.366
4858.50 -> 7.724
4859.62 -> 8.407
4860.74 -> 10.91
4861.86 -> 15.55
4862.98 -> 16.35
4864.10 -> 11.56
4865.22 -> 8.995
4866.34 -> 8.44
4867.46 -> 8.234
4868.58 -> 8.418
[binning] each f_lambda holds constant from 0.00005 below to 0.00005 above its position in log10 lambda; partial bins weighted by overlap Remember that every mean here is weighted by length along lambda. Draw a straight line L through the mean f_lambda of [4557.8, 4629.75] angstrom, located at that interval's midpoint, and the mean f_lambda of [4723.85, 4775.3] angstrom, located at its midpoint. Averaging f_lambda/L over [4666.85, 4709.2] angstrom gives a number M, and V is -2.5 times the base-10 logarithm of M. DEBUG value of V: 0.06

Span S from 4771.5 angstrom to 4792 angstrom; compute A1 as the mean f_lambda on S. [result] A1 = 7.06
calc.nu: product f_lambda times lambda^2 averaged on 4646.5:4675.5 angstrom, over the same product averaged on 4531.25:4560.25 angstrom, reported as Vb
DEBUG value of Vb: 1.21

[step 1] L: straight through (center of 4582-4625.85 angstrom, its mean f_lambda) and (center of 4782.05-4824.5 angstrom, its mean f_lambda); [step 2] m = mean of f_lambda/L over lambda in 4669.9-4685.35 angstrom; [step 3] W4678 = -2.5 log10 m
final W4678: 0.13 mag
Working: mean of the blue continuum 9.45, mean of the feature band 7.87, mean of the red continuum 7.85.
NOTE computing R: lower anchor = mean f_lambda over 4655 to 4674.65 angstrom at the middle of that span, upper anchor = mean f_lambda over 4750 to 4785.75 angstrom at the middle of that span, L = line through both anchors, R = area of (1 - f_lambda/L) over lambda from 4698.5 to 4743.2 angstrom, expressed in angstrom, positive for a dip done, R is -4.8 angstrom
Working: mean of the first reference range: 9.58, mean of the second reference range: 8.07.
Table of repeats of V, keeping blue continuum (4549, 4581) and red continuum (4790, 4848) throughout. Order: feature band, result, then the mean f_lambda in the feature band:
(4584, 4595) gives 0.171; 8.08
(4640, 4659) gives -0.008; 9.25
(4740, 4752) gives -0.186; 10.4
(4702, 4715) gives -0.105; 9.81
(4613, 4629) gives -0.144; 10.6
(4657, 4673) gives -0.090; 9.9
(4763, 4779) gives 0.282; 6.65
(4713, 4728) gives -0.043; 9.21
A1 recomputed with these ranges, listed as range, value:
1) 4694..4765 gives 9.86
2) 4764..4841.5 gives 7.83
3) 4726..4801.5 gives 8.83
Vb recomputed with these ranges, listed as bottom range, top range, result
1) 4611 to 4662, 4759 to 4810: 0.83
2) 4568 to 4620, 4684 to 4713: 1.05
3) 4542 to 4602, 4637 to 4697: 1.06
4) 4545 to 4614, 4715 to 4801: 1.05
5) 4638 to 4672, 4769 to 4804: 0.86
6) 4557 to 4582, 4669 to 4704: 0.91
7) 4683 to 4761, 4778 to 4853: 0.86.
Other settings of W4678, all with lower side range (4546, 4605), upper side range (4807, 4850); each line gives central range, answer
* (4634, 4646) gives -0.092 mag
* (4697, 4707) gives -0.140 mag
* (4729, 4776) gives -0.107 mag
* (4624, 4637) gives 0.011 mag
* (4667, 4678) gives 0.080 mag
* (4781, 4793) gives 0.146 mag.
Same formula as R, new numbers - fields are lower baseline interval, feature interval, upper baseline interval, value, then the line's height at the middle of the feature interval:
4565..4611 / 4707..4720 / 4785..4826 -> -1.46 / 8.49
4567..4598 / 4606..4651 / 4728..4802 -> -2.97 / 9.12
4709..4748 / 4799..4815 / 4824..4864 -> 2.69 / 9.27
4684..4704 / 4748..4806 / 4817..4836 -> 2.52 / 8.73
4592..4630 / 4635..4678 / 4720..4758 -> 2.77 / 9.85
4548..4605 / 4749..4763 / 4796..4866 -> -3.05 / 8.74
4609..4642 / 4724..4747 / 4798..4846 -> -2.48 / 9.01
